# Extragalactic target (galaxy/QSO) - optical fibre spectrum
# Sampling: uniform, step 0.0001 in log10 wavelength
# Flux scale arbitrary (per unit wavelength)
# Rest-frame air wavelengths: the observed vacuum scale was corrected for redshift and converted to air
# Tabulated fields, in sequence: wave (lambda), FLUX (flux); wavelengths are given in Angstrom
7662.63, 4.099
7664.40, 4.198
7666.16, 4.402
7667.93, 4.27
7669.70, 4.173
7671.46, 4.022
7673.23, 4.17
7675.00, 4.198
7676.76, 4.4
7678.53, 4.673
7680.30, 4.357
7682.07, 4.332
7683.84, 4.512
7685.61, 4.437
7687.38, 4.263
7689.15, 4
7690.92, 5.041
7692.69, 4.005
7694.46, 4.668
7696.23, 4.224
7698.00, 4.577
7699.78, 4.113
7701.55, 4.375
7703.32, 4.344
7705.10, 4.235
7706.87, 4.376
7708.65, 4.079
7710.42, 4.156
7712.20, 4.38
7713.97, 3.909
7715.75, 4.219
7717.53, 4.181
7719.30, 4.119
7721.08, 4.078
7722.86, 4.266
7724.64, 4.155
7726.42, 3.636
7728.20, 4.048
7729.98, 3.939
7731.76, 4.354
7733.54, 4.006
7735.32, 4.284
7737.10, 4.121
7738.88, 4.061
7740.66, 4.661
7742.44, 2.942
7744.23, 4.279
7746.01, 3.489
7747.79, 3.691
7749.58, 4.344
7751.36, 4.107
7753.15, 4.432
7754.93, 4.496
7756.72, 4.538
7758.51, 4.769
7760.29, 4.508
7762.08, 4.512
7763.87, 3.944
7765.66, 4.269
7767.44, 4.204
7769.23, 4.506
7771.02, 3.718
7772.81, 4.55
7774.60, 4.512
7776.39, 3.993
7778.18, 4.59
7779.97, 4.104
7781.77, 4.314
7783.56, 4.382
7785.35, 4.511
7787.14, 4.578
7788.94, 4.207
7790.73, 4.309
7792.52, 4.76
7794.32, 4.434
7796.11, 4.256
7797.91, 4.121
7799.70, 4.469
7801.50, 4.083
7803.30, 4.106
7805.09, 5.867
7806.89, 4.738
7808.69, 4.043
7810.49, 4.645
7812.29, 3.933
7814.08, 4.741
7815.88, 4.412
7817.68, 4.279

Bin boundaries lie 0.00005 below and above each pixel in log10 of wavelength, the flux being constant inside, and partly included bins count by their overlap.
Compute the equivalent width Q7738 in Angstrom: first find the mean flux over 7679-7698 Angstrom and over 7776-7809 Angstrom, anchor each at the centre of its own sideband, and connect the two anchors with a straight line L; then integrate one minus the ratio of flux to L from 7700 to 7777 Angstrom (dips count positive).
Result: 4.0 Angstrom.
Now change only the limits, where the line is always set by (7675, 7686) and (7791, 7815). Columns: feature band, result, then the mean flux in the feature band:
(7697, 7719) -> 0.99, 4.24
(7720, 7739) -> 1.54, 4.09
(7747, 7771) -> 0.78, 4.31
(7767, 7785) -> 0.68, 4.3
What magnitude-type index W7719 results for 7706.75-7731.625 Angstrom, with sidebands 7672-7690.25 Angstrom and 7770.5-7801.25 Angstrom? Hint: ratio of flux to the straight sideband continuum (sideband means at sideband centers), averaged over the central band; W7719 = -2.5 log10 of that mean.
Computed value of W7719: 0.06 mag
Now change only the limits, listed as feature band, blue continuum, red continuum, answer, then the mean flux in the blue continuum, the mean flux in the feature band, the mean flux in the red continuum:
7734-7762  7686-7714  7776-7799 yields 0.04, 4.31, 4.19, 4.36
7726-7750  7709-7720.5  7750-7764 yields 0.08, 4.16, 3.99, 4.44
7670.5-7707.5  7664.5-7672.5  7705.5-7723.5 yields -0.04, 4.21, 4.35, 4.18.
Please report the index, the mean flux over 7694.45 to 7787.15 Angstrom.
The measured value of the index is 4.22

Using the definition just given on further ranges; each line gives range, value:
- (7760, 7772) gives 4.23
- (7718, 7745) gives 4.06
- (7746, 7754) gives 4.07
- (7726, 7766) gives 4.15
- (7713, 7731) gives 4.06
